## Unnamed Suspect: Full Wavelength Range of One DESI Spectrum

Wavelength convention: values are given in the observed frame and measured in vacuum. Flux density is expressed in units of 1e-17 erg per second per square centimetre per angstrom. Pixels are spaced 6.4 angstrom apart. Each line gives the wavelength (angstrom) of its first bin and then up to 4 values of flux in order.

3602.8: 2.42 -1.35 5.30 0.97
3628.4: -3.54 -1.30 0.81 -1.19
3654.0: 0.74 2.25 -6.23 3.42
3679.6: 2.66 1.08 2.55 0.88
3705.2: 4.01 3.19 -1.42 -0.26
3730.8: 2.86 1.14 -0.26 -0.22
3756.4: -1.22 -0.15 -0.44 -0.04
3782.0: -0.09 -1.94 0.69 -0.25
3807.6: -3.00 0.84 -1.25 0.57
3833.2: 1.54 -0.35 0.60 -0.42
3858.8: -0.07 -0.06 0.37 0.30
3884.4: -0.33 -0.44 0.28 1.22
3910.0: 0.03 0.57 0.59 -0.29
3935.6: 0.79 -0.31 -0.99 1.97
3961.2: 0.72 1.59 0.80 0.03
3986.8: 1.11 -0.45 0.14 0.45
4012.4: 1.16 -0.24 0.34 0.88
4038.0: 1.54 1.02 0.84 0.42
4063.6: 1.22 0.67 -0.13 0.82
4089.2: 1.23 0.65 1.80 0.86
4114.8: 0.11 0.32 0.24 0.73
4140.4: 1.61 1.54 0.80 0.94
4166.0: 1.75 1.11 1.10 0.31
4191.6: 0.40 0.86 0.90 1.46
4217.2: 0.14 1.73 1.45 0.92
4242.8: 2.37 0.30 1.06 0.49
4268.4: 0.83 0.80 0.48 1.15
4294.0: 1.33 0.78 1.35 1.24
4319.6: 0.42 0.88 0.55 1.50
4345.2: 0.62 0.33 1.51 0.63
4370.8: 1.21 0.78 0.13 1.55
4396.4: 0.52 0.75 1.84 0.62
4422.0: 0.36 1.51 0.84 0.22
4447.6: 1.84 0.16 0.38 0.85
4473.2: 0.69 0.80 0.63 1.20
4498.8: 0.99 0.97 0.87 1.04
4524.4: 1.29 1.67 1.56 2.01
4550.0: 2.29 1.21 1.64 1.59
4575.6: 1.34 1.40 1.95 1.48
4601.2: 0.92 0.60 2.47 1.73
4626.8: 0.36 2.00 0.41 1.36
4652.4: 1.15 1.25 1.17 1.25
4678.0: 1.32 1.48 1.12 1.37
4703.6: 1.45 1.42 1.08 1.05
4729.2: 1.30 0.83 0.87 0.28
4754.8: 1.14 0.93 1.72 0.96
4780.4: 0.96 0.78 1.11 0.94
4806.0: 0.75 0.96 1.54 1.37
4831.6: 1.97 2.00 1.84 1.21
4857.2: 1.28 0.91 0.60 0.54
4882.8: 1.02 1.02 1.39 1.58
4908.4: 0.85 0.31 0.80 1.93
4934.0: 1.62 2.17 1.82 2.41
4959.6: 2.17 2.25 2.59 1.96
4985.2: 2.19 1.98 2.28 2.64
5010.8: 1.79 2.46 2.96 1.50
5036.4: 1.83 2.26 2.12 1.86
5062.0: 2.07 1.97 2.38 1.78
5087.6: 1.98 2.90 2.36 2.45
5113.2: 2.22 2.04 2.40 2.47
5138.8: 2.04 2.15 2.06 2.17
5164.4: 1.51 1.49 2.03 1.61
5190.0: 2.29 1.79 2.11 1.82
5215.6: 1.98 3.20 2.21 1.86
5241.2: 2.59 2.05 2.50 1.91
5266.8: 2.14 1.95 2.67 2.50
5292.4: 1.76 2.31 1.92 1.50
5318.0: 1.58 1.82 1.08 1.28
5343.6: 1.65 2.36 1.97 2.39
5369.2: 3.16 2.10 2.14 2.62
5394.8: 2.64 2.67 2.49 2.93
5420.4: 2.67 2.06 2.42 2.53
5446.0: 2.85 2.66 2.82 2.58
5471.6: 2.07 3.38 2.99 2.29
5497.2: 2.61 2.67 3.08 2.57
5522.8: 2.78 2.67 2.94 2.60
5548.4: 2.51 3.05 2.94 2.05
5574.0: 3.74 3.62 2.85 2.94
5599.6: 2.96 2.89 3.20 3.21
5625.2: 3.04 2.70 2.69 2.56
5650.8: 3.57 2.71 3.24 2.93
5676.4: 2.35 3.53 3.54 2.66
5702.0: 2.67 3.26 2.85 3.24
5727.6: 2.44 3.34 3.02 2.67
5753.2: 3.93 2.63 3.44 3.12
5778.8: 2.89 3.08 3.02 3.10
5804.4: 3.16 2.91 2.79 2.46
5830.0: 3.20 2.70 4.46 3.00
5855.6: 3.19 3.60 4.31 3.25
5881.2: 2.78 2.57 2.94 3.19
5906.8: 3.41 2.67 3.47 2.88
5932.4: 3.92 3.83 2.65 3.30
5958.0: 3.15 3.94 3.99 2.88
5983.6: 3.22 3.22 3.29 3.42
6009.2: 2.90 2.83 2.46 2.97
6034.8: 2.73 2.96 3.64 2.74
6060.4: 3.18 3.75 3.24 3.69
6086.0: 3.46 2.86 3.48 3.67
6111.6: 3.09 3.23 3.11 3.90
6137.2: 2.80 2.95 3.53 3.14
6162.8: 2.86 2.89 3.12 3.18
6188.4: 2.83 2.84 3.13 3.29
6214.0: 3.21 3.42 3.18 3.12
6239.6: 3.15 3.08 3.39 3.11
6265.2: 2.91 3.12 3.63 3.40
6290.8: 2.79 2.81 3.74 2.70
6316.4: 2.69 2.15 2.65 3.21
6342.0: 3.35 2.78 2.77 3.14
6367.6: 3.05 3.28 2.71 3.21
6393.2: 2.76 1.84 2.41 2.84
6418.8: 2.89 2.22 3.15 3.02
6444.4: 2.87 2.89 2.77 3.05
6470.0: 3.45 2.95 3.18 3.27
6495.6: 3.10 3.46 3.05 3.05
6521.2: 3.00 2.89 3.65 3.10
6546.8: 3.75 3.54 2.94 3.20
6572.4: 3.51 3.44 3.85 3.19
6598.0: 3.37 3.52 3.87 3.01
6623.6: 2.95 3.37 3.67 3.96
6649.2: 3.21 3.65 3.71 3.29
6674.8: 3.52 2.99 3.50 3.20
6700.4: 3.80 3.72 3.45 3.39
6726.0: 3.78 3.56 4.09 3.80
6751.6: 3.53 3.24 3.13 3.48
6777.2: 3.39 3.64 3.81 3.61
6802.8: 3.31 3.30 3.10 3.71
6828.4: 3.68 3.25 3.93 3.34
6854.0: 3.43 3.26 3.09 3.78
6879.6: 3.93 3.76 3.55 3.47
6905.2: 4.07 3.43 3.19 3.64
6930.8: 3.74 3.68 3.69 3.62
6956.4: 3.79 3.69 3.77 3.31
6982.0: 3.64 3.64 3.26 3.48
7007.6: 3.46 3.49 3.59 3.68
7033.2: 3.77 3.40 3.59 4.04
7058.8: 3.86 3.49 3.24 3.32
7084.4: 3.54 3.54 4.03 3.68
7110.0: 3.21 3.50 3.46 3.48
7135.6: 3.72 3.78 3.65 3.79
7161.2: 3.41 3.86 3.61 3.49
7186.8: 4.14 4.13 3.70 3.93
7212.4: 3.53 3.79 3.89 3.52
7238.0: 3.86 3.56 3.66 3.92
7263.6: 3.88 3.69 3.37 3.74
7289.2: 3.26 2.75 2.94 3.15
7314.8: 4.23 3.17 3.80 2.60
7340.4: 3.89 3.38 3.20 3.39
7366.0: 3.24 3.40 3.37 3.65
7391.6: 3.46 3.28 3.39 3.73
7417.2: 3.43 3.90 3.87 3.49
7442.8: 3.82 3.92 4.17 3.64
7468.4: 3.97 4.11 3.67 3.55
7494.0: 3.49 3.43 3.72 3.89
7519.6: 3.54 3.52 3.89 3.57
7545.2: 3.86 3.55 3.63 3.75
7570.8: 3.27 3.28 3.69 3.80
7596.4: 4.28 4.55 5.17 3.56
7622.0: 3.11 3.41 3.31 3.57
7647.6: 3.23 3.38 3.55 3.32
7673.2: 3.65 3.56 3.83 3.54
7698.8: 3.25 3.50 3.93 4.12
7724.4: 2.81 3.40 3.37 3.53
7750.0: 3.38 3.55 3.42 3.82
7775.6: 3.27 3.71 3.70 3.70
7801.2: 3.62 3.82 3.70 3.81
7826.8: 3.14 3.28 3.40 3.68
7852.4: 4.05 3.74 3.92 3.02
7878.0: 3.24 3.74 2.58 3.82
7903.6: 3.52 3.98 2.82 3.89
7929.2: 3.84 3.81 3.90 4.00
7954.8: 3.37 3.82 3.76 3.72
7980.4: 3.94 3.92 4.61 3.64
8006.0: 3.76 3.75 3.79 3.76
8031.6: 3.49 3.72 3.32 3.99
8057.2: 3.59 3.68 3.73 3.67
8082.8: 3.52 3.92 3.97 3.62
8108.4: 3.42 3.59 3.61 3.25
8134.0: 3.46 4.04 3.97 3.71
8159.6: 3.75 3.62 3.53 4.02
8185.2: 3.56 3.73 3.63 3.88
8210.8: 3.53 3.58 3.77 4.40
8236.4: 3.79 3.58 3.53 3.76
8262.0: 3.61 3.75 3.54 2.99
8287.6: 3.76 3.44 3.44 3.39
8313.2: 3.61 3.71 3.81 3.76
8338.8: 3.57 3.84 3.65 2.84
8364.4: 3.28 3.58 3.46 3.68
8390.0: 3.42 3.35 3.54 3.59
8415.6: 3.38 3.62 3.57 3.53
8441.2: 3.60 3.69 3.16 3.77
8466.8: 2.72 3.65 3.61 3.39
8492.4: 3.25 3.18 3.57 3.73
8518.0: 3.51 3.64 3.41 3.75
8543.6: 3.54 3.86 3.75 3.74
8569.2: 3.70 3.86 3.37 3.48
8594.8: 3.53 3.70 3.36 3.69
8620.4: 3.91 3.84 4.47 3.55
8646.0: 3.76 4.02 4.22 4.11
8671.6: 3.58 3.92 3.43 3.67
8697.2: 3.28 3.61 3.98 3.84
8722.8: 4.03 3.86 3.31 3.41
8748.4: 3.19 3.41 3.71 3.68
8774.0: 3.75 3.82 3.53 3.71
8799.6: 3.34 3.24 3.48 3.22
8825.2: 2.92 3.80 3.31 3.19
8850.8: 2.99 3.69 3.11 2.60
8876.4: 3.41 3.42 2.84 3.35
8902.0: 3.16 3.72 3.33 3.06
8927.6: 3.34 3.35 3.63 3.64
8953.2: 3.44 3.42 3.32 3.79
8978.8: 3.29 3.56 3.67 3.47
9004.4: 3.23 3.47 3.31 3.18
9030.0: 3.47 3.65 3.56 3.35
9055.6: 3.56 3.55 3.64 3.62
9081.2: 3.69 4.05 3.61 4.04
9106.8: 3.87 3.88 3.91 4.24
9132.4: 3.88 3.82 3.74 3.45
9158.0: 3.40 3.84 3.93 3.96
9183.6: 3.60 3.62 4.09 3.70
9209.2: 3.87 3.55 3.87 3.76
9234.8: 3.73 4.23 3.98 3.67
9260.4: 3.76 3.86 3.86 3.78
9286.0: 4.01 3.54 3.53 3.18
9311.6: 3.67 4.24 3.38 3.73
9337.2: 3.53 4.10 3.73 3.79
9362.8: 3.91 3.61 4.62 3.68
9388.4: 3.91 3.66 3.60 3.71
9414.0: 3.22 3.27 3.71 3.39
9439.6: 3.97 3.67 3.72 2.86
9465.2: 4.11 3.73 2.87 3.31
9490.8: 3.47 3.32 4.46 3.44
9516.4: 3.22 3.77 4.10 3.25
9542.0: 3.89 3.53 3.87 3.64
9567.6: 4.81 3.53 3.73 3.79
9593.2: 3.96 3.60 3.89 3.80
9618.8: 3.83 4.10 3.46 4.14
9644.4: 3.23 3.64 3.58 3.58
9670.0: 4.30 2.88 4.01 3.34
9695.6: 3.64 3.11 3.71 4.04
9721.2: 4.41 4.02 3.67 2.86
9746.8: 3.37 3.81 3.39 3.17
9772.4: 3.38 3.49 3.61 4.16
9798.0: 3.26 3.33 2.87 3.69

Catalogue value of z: 0.24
